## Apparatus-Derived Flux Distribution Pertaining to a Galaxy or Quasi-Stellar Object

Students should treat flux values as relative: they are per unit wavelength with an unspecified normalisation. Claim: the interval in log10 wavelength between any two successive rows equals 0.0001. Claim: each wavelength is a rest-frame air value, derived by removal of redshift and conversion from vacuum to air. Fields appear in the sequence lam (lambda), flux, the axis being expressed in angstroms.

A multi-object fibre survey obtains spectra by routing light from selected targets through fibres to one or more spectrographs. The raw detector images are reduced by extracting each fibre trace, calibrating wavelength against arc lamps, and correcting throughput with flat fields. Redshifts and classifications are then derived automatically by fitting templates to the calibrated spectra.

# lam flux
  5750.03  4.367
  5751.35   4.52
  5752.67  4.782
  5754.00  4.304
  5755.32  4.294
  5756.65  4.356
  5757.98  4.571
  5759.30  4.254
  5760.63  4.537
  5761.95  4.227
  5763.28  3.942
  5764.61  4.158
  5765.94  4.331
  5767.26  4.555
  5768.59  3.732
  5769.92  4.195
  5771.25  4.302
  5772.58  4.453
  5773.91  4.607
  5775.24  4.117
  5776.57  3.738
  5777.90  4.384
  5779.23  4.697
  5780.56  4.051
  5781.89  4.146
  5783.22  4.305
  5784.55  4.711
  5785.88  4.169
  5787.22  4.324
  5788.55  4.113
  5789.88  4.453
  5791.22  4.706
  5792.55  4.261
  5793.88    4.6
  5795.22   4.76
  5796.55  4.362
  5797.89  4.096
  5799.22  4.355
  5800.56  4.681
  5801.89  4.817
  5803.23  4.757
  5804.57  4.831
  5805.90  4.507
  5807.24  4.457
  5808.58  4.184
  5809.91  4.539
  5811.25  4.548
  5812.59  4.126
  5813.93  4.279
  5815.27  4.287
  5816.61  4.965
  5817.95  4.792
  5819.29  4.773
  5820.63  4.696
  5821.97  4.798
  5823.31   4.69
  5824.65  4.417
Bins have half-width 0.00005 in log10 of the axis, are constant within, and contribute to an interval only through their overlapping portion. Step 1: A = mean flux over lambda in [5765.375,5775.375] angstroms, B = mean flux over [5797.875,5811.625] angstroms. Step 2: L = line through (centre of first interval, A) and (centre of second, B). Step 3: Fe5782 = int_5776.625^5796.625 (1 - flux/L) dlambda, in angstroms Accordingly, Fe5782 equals 0.1 angstroms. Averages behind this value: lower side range 4.3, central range 4.39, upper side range 4.55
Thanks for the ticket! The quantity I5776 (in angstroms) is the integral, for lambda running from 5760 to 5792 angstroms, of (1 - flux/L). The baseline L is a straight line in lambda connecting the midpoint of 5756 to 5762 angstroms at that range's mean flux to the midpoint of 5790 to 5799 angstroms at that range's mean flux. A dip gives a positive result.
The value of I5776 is 1.03 angstroms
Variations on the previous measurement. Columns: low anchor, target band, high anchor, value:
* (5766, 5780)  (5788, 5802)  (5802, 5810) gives 0.0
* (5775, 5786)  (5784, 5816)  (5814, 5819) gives 0.1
